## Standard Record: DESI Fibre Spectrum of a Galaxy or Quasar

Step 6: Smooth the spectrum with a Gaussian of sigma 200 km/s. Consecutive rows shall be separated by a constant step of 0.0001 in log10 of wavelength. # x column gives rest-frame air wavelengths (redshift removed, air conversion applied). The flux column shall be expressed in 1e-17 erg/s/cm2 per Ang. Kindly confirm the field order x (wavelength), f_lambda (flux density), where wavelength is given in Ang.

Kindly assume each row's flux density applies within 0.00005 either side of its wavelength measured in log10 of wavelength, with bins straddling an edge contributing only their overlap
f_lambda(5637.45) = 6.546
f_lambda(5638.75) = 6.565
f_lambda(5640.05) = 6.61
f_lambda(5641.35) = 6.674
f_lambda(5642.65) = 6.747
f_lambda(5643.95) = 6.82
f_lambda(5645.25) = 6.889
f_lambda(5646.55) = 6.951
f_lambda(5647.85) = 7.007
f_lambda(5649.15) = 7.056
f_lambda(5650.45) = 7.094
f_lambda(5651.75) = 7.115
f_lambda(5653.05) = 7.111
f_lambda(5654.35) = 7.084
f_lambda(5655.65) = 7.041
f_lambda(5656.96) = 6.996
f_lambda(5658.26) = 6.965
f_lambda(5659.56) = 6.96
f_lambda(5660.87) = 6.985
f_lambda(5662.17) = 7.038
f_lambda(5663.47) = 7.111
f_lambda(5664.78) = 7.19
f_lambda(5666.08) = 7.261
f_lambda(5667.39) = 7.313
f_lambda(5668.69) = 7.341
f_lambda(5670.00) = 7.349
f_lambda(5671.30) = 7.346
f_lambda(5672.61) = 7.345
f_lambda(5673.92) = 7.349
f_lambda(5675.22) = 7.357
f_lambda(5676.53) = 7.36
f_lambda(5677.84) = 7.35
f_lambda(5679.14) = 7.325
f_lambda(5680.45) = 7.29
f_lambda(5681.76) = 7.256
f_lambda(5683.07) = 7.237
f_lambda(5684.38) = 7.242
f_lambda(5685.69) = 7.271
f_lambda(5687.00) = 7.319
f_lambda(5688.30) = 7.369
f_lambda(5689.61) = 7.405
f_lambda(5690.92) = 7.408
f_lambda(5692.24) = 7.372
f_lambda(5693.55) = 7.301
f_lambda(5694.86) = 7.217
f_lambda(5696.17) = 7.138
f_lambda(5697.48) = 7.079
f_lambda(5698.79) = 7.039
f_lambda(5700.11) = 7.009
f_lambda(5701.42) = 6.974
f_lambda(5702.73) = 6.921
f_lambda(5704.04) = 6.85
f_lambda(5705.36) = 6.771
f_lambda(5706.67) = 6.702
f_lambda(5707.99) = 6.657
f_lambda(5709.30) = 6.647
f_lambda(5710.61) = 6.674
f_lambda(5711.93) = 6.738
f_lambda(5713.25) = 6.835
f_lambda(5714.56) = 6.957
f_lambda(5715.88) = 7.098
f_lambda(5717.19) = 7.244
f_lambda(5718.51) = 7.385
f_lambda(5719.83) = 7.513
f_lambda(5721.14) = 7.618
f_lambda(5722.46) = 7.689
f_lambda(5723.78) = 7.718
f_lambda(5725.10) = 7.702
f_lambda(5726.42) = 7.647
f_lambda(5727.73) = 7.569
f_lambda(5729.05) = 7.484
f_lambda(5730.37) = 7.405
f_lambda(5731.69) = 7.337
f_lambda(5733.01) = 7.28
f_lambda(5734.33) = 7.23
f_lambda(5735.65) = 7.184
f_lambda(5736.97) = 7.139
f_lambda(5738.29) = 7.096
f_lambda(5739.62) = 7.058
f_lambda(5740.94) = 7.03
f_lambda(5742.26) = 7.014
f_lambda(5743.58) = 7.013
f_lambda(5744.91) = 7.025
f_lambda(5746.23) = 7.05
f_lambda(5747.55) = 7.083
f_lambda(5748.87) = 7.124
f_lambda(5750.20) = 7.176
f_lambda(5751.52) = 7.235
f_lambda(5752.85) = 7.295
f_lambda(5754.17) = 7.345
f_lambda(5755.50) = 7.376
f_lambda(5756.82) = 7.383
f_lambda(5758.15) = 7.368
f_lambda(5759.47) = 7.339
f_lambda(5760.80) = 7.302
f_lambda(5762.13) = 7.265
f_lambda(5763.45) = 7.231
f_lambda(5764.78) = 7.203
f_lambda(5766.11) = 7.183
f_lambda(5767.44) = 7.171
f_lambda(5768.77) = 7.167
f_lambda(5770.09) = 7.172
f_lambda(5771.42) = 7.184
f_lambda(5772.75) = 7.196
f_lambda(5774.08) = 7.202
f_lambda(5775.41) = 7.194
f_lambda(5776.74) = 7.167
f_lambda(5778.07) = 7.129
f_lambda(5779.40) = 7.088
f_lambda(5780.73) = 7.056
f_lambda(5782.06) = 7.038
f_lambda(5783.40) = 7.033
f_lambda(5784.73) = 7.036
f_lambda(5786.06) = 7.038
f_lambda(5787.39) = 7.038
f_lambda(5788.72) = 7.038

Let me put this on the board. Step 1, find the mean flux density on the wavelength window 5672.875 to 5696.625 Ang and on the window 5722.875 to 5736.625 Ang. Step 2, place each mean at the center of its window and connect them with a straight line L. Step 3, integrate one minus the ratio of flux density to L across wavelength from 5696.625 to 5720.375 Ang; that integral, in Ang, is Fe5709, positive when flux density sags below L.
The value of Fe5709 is 1.4 Ang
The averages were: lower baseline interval 7.31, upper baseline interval 7.45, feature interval 6.95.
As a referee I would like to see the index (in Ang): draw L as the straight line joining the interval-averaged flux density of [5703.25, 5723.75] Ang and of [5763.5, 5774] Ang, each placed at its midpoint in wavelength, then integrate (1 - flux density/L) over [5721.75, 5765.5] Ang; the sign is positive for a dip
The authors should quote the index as -1.0 Ang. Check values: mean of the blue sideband 7.05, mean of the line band 7.28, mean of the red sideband 7.18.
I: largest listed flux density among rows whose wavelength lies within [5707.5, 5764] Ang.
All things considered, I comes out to 7.718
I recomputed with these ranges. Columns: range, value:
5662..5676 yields 7.357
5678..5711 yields 7.408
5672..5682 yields 7.36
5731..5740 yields 7.337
